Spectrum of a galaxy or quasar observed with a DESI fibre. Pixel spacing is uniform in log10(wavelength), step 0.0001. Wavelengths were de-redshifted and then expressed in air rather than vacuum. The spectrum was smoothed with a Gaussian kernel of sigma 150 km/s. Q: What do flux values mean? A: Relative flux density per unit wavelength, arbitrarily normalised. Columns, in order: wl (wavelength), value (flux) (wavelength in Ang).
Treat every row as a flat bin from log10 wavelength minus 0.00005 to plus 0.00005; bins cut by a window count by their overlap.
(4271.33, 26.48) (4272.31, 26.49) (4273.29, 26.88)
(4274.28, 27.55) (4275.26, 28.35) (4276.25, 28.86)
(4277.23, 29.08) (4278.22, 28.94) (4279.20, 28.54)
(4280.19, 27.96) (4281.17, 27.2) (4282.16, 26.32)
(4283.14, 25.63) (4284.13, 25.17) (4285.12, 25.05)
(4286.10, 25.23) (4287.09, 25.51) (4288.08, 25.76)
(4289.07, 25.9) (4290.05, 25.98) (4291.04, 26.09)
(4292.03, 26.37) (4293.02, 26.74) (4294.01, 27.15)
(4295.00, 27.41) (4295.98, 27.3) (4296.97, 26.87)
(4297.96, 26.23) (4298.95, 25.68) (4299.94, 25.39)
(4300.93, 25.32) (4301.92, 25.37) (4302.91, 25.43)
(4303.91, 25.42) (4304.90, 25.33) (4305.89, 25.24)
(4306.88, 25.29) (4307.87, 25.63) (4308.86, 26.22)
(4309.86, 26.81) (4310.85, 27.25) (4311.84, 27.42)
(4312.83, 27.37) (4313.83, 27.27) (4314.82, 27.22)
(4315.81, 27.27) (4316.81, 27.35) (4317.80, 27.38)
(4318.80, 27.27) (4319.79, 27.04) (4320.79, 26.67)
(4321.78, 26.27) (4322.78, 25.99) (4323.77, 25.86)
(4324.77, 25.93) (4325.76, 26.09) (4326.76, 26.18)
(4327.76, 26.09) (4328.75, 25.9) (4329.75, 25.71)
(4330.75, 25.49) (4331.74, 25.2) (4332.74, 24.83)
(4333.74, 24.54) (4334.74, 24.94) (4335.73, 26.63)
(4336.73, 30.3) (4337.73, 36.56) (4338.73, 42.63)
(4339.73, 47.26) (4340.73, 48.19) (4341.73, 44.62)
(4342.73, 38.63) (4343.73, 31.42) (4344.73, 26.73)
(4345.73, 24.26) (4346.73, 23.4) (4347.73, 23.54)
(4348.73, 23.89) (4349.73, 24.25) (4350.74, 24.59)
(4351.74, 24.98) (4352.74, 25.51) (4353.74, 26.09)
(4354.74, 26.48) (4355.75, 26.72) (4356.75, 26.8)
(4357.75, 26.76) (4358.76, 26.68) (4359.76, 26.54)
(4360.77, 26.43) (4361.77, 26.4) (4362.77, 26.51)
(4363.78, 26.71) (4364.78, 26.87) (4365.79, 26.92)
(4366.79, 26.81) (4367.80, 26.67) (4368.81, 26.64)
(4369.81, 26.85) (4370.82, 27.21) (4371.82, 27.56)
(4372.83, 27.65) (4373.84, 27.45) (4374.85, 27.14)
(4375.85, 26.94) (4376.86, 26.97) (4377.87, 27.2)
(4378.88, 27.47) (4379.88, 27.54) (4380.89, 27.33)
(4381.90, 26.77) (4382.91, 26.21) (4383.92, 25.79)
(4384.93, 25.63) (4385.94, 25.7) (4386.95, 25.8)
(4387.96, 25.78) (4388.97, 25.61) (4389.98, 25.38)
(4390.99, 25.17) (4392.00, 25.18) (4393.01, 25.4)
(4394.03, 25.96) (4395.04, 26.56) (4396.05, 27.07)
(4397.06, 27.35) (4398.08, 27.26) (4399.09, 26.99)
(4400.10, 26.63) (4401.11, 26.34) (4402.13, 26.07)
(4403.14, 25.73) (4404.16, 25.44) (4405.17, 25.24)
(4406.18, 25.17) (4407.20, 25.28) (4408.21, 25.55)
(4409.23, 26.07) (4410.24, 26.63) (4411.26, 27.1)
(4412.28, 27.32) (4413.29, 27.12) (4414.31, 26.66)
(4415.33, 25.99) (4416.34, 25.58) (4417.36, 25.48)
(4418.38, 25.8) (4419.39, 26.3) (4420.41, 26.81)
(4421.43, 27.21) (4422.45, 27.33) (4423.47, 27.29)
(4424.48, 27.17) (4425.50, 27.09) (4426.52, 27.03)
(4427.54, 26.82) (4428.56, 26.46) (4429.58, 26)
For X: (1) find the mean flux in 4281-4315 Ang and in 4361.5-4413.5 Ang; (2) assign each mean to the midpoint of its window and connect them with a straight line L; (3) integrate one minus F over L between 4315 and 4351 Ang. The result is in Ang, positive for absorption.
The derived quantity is -3.6 Ang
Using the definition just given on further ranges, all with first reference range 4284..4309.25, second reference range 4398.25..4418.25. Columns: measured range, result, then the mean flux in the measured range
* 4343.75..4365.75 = 0.1 Ang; 25.9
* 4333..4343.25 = -4.0 Ang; 36.1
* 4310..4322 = -0.6 Ang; 27.2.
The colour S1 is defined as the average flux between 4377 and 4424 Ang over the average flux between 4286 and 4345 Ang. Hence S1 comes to 0.9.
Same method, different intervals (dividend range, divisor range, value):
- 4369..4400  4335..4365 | 0.90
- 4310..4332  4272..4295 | 0.99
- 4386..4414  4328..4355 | 0.89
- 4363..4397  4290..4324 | 1.00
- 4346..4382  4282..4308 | 1.02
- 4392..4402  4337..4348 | 0.75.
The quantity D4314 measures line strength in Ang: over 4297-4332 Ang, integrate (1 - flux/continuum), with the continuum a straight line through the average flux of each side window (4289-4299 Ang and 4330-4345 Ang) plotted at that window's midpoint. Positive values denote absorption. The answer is 4.0 Ang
